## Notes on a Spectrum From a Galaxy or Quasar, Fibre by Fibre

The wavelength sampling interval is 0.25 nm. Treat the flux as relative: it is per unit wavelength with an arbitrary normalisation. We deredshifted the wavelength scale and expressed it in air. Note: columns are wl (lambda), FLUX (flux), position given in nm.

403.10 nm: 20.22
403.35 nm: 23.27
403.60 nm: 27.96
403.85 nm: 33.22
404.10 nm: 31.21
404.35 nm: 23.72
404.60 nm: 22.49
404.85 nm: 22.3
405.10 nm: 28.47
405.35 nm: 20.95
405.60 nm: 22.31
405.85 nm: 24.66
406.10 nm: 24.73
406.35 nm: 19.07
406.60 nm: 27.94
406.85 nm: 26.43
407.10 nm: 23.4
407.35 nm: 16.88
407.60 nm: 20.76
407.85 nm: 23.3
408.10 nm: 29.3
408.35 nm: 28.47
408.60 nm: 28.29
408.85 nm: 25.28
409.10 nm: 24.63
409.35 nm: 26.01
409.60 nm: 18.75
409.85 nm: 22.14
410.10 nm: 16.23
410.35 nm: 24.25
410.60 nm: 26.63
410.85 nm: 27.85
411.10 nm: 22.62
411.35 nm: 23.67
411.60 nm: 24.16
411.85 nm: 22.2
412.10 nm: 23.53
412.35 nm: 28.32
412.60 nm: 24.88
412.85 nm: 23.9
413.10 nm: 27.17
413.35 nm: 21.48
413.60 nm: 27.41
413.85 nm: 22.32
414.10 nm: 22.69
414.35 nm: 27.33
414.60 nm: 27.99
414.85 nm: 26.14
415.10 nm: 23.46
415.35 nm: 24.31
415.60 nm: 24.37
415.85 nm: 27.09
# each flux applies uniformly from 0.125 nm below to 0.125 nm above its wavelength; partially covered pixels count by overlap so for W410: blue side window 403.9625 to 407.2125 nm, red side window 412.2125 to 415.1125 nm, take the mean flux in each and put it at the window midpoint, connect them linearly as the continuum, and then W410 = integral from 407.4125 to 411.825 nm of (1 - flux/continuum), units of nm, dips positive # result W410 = 0.14 nm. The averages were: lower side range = 24.5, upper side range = 25.3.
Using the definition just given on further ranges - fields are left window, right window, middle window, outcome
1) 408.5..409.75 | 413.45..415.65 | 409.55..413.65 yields 0.15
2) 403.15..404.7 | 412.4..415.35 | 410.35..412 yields 0.07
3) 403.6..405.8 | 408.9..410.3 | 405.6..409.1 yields -0.13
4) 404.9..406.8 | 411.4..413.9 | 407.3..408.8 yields -0.04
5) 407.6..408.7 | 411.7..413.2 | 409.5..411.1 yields 0.19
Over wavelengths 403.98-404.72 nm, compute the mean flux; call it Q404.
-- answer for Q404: 25.8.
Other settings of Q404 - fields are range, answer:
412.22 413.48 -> 25.2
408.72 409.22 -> 25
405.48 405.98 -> 23.5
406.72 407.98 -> 22.2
